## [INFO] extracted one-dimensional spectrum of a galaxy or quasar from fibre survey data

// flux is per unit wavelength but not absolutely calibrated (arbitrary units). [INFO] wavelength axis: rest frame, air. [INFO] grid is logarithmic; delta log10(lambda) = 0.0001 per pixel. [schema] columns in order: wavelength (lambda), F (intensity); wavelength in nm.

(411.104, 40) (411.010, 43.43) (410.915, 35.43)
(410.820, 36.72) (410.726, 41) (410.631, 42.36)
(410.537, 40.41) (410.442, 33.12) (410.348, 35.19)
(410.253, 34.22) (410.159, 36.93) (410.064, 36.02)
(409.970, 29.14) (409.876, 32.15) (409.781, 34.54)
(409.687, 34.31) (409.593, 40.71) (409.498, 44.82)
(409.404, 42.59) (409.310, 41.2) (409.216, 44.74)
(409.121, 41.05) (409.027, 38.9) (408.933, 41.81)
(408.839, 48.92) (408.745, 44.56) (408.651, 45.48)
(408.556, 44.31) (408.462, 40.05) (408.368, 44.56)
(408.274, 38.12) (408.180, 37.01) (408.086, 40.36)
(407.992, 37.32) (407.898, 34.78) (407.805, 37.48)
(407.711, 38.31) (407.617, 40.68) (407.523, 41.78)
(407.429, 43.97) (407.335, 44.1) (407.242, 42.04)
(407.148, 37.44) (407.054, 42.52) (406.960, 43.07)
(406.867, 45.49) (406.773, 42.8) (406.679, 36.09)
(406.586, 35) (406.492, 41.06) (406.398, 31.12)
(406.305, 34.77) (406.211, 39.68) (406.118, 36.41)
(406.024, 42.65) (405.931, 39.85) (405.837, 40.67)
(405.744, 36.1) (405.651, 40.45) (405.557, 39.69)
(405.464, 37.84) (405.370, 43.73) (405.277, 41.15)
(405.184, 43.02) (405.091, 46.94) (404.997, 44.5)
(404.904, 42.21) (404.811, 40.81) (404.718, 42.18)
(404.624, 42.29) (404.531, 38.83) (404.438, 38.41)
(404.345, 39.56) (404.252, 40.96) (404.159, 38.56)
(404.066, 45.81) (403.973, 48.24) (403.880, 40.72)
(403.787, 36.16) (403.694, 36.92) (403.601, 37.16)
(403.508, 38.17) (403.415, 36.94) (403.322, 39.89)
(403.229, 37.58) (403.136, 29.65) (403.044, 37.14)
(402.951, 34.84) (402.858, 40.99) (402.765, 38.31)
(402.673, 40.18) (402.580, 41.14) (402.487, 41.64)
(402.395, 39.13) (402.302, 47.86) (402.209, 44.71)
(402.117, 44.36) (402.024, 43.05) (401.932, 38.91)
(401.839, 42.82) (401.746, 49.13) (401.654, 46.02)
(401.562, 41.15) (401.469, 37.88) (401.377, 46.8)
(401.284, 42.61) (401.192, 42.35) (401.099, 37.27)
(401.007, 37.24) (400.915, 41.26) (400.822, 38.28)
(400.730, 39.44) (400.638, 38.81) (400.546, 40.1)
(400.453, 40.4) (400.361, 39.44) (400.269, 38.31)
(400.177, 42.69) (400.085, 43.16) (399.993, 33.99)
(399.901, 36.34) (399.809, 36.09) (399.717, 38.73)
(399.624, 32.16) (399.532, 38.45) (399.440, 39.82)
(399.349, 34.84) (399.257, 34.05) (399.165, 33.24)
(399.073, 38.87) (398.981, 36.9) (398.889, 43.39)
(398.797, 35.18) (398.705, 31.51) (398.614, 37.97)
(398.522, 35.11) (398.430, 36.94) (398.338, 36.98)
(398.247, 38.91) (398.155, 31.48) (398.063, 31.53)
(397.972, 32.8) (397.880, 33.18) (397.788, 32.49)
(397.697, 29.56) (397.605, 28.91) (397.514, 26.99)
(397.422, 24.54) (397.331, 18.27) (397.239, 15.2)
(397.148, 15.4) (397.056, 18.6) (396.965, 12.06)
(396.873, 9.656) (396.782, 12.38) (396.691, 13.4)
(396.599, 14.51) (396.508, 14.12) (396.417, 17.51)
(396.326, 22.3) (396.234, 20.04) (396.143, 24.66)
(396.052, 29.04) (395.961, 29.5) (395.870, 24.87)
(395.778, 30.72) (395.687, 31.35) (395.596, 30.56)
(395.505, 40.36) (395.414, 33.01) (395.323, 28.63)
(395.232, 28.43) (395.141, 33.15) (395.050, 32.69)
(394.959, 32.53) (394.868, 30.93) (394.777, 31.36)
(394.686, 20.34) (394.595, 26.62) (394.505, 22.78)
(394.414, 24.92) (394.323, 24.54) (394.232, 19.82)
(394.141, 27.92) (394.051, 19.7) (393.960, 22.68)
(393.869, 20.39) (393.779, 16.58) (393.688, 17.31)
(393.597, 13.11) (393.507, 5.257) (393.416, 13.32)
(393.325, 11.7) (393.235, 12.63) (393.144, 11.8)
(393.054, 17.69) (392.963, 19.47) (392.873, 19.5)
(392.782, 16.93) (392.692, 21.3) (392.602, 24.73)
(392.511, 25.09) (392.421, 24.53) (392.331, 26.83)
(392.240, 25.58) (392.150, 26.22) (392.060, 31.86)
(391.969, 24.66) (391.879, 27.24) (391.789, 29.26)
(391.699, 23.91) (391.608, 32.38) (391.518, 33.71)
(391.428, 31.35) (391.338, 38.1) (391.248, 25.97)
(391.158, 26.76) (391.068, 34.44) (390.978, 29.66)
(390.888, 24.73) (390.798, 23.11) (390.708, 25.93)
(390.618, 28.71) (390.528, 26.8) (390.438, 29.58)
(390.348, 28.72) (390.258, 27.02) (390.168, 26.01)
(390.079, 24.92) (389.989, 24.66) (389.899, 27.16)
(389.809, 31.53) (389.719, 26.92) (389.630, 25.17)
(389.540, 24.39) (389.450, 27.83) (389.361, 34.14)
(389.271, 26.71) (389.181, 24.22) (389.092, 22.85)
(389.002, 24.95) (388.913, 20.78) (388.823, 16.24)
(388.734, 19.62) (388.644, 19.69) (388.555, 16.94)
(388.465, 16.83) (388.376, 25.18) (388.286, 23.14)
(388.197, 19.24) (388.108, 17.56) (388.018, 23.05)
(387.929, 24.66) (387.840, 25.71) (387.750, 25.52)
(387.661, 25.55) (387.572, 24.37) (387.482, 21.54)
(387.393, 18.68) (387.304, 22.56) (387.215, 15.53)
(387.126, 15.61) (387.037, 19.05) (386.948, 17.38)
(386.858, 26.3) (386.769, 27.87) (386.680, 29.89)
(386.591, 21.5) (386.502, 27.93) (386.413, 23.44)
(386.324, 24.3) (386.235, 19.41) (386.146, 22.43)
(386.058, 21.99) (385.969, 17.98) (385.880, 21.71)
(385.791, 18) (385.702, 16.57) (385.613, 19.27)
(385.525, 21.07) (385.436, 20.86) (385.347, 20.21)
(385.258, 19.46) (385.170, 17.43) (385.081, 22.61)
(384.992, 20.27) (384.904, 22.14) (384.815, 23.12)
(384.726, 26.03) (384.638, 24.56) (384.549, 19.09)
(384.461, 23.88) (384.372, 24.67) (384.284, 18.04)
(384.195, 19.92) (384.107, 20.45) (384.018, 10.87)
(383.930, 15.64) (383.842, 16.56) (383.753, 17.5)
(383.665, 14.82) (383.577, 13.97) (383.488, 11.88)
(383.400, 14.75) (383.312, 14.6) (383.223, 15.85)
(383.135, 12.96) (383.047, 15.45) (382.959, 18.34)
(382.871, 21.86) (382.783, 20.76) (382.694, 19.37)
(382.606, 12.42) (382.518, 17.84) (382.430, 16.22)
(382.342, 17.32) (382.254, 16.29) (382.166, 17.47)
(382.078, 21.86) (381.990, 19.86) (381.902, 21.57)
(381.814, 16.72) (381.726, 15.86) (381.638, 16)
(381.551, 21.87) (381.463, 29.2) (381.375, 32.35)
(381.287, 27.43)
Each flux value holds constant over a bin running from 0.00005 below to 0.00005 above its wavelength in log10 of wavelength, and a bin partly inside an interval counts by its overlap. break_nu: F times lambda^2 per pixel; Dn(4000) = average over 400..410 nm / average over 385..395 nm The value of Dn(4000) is 1.87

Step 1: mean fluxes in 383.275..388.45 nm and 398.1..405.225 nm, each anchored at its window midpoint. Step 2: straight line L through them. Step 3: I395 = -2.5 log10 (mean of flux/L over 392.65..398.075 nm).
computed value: 0.38 mag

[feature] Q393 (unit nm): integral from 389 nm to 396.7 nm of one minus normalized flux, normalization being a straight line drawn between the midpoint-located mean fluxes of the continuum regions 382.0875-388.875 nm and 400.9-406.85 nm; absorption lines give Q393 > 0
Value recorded 0.75 nm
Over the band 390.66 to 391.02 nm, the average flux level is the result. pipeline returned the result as 25.8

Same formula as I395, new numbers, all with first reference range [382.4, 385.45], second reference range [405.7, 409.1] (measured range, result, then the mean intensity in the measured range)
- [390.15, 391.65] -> -0.17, 29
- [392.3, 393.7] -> 0.46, 17.5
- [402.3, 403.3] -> -0.08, 38.6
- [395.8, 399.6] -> 0.14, 27.8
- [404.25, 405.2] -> -0.11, 41.8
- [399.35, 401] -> -0.15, 38.6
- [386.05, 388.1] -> -0.07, 22.7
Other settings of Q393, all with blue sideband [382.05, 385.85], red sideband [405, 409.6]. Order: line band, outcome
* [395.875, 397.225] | 0.54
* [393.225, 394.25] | 0.41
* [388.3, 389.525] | 0.02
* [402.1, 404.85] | -0.21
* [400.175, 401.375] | -0.19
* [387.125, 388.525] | 0.03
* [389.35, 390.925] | -0.17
